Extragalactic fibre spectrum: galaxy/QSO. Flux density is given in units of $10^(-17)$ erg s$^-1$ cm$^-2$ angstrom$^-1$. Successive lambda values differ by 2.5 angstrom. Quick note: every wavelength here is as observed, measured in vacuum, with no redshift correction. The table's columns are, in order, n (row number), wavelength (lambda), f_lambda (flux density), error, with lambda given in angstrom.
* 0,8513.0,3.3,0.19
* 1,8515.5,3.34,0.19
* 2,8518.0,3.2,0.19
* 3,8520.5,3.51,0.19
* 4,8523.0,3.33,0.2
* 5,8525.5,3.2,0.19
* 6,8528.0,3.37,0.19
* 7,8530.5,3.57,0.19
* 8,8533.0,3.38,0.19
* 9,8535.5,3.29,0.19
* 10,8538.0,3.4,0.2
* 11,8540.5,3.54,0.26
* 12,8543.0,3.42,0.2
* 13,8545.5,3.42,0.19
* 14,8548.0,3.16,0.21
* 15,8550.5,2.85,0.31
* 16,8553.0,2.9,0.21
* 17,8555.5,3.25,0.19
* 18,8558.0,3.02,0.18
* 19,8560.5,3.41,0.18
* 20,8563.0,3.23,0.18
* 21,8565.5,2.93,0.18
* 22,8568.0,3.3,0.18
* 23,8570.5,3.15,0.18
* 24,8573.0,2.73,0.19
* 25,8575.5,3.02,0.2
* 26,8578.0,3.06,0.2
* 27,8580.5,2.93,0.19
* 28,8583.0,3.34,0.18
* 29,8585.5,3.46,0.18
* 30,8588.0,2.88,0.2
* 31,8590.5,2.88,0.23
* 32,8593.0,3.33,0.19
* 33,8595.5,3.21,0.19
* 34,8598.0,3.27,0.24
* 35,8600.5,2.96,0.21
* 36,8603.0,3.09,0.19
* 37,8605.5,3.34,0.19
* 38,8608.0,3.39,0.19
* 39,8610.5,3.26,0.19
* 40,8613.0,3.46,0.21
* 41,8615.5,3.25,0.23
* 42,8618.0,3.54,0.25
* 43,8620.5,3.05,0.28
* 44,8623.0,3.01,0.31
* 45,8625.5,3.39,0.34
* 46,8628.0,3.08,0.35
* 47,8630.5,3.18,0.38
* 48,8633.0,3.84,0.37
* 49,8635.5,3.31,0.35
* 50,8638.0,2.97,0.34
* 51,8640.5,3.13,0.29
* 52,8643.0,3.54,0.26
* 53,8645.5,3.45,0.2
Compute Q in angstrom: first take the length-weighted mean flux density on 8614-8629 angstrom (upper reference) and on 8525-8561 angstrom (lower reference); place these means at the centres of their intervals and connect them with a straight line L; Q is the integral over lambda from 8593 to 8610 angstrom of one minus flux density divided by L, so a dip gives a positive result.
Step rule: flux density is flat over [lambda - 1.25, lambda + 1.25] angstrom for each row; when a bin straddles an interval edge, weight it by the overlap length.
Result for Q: 0.1 angstrom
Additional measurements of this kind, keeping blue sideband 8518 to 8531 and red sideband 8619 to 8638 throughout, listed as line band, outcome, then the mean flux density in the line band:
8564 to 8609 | 2.3 angstrom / 3.13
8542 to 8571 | 1.4 angstrom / 3.17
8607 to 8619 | -0.4 angstrom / 3.38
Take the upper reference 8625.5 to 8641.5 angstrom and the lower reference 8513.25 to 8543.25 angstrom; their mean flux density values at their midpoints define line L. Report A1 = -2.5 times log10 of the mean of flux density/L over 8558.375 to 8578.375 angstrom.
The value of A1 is 0.08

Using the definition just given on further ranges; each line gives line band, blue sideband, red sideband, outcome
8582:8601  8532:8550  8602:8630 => 0.039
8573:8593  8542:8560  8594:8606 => 0.030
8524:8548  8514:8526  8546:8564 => -0.050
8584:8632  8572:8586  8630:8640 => -0.005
